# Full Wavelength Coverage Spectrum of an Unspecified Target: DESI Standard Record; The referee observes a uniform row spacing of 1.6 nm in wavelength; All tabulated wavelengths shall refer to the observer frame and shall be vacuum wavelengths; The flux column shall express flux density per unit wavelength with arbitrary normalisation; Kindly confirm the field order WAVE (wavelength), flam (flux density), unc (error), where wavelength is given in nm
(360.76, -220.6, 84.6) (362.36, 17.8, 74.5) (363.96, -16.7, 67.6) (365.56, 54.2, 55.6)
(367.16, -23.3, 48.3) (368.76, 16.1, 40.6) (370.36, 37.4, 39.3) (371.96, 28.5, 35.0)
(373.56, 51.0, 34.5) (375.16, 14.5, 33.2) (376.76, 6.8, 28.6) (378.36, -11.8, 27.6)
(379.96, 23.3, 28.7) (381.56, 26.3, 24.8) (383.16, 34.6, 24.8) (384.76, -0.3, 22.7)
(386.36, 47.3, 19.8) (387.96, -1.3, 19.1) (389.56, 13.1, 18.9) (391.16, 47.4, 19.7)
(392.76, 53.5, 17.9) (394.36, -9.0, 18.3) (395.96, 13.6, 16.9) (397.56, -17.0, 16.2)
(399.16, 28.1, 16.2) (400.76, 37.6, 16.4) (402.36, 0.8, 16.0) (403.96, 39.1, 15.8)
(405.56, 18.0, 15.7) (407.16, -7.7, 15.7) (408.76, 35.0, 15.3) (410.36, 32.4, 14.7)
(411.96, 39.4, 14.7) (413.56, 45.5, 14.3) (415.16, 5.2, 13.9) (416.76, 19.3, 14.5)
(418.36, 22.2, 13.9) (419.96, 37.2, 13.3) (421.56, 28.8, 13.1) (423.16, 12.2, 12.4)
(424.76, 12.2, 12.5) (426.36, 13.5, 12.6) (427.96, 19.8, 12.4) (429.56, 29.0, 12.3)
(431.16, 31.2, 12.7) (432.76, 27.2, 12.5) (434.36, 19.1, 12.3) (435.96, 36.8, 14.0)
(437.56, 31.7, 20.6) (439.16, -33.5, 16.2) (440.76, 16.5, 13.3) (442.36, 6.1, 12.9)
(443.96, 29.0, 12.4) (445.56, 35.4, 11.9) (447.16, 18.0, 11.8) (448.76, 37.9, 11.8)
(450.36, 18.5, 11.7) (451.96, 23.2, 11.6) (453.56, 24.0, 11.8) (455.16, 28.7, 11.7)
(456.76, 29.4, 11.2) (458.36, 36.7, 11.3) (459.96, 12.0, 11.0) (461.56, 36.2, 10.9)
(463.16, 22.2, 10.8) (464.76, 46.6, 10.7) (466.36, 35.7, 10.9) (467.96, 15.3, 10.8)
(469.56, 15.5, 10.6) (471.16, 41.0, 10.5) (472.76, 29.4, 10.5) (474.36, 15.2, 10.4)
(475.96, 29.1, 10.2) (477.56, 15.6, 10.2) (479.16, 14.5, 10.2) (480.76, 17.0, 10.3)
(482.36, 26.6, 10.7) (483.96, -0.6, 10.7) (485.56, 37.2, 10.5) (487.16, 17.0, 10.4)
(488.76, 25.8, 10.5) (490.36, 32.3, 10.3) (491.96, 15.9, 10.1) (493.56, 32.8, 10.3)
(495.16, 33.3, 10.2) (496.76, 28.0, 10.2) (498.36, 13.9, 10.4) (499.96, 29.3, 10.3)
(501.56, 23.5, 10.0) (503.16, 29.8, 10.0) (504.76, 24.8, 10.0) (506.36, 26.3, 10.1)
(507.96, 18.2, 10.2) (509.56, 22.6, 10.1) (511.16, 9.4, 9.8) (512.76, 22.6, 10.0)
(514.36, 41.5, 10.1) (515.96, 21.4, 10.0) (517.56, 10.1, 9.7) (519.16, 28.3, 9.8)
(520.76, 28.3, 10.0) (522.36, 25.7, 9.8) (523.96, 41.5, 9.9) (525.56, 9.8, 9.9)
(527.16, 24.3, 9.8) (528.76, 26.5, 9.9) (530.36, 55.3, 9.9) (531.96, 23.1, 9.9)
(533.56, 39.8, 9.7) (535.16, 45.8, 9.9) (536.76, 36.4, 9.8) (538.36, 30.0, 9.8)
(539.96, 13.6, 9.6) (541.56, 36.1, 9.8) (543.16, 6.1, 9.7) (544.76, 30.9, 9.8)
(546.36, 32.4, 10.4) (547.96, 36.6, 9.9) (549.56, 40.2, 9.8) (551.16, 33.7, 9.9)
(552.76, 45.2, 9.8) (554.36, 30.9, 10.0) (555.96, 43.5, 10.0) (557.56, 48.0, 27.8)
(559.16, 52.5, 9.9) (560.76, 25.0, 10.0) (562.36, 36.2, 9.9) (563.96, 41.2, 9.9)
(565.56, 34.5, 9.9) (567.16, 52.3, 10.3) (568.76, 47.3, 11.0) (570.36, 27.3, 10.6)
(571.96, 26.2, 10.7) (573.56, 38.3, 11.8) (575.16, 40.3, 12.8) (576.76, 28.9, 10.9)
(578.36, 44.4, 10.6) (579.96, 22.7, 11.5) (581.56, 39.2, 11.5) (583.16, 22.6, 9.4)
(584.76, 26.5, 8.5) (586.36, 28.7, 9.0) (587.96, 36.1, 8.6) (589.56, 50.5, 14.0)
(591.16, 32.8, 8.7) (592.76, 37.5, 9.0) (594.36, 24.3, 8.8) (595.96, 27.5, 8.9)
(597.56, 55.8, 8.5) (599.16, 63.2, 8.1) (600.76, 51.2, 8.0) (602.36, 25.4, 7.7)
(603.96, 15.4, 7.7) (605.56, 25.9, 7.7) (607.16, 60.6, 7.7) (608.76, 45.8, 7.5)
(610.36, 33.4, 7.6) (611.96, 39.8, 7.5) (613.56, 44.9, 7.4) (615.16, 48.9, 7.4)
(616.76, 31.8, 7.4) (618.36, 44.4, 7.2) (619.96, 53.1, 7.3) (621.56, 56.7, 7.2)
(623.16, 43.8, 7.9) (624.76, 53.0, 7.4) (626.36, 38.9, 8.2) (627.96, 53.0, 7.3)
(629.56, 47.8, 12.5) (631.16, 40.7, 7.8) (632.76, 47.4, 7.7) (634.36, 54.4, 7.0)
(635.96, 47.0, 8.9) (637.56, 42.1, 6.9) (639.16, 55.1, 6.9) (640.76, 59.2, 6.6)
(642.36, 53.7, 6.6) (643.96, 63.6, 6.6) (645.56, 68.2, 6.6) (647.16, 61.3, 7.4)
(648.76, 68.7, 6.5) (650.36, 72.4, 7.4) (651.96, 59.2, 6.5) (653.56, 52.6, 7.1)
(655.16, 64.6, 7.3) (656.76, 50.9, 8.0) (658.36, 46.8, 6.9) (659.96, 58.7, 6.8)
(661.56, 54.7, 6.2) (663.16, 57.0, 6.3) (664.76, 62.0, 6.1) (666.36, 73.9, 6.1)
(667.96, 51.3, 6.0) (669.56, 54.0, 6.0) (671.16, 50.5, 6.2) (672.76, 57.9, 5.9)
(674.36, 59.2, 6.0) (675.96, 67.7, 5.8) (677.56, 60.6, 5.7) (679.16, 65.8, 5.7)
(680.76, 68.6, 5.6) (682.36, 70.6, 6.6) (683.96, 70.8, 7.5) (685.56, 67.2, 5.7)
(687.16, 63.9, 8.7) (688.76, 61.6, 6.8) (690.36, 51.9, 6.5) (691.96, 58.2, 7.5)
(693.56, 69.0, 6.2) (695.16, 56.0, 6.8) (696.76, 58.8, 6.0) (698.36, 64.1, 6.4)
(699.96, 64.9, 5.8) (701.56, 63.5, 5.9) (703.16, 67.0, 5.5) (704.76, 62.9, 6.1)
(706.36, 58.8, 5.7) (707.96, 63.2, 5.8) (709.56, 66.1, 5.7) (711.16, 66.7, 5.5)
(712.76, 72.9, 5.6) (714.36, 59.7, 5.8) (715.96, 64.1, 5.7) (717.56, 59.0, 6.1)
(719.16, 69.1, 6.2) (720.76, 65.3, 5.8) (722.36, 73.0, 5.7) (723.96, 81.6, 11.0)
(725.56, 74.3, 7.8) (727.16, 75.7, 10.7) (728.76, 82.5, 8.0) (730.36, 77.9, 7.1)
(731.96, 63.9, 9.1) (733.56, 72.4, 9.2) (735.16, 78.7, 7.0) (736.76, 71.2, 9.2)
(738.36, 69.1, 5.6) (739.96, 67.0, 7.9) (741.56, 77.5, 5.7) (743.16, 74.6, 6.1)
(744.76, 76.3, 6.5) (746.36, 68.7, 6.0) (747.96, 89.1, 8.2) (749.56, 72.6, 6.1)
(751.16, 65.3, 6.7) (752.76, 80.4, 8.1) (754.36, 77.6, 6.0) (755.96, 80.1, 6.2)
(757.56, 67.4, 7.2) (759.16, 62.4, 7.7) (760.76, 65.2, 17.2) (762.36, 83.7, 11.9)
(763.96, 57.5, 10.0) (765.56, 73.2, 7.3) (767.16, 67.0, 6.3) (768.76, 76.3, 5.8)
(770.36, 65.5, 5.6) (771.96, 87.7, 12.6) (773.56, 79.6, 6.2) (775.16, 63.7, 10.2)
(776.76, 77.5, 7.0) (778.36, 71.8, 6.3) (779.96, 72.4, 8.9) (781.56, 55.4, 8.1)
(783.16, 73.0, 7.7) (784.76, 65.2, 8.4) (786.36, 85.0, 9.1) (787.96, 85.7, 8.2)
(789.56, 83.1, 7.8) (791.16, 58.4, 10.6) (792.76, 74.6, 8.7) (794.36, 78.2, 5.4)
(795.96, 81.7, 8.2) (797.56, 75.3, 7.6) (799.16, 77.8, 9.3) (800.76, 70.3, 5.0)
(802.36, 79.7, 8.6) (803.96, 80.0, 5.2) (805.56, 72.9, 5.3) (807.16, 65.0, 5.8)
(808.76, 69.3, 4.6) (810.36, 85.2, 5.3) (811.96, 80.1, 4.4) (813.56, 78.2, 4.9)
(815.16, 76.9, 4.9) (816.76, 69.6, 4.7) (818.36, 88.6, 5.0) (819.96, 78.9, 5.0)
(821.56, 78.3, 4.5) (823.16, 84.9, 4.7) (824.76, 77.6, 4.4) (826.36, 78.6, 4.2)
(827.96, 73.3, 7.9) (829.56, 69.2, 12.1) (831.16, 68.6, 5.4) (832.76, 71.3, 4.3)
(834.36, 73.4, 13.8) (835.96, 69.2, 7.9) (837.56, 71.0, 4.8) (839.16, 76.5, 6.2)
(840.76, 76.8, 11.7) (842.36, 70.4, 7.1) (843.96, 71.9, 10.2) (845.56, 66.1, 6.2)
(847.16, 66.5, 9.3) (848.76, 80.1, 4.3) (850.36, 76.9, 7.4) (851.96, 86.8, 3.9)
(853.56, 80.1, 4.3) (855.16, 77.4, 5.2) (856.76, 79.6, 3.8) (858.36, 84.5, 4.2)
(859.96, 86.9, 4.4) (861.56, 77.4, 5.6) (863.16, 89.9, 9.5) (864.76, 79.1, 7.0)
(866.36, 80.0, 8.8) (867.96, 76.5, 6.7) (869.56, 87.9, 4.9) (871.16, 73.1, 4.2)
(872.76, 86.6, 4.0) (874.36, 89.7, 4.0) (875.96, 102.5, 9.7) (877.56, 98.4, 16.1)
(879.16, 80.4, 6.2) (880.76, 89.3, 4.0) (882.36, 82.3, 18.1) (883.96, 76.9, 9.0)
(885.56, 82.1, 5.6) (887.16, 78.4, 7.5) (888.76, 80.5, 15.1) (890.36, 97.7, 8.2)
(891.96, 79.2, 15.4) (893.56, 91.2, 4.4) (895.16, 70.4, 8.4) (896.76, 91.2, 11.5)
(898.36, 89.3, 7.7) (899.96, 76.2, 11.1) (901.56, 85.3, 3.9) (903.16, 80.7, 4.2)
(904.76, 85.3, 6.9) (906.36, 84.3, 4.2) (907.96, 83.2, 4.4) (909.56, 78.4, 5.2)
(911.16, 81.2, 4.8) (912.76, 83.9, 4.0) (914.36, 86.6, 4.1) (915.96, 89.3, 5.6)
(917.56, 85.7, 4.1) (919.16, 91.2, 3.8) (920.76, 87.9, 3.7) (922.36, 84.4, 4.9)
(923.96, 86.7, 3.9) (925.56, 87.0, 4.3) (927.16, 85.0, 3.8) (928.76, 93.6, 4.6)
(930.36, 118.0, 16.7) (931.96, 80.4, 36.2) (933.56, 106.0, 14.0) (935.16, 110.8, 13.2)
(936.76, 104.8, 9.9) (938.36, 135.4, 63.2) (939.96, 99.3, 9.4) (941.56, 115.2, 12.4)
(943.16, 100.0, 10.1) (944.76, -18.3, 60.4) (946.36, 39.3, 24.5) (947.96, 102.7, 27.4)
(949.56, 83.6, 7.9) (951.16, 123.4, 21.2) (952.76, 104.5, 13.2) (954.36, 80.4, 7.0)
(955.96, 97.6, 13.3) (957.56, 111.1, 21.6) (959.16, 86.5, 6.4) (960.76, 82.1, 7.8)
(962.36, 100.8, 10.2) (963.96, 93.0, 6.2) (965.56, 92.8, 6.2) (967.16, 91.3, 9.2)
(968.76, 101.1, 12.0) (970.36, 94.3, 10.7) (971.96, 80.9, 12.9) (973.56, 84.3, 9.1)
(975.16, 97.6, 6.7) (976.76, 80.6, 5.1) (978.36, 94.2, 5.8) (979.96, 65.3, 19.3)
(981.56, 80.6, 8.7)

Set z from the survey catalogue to 0.60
